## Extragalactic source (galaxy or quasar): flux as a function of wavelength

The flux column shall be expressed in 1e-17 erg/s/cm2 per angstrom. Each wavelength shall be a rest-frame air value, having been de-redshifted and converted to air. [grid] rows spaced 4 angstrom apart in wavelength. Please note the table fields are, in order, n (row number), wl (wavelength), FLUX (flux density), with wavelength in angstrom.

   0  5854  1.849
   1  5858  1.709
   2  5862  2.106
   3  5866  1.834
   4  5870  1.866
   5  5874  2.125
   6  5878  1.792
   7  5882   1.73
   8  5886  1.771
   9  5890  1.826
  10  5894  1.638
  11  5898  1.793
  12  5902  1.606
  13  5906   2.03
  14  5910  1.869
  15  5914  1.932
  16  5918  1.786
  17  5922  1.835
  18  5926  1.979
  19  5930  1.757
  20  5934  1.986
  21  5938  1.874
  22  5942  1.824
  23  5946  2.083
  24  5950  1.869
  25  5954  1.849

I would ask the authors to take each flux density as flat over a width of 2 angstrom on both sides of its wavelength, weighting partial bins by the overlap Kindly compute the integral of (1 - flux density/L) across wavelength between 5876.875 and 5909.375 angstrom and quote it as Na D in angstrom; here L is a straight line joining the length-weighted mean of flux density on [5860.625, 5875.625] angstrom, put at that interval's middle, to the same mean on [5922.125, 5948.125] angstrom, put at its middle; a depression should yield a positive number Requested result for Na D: 2.9 angstrom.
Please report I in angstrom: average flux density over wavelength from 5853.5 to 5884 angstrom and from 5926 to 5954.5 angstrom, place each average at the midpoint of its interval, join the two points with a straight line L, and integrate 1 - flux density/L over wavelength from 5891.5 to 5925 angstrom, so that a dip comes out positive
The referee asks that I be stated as 1.3 angstrom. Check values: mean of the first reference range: 1.88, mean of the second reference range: 1.9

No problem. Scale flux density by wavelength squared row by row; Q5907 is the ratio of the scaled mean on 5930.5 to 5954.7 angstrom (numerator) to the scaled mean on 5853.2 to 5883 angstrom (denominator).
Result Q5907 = 1.0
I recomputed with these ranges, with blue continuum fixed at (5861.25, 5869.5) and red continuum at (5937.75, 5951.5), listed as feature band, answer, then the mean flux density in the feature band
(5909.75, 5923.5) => 0.49 angstrom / 1.85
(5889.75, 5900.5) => 1.08 angstrom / 1.73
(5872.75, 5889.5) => 0.77 angstrom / 1.84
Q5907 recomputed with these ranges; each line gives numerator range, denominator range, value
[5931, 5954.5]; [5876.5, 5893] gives 1.10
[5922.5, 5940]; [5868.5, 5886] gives 1.03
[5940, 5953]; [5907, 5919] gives 1.03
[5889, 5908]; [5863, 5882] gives 0.94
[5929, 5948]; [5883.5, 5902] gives 1.12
